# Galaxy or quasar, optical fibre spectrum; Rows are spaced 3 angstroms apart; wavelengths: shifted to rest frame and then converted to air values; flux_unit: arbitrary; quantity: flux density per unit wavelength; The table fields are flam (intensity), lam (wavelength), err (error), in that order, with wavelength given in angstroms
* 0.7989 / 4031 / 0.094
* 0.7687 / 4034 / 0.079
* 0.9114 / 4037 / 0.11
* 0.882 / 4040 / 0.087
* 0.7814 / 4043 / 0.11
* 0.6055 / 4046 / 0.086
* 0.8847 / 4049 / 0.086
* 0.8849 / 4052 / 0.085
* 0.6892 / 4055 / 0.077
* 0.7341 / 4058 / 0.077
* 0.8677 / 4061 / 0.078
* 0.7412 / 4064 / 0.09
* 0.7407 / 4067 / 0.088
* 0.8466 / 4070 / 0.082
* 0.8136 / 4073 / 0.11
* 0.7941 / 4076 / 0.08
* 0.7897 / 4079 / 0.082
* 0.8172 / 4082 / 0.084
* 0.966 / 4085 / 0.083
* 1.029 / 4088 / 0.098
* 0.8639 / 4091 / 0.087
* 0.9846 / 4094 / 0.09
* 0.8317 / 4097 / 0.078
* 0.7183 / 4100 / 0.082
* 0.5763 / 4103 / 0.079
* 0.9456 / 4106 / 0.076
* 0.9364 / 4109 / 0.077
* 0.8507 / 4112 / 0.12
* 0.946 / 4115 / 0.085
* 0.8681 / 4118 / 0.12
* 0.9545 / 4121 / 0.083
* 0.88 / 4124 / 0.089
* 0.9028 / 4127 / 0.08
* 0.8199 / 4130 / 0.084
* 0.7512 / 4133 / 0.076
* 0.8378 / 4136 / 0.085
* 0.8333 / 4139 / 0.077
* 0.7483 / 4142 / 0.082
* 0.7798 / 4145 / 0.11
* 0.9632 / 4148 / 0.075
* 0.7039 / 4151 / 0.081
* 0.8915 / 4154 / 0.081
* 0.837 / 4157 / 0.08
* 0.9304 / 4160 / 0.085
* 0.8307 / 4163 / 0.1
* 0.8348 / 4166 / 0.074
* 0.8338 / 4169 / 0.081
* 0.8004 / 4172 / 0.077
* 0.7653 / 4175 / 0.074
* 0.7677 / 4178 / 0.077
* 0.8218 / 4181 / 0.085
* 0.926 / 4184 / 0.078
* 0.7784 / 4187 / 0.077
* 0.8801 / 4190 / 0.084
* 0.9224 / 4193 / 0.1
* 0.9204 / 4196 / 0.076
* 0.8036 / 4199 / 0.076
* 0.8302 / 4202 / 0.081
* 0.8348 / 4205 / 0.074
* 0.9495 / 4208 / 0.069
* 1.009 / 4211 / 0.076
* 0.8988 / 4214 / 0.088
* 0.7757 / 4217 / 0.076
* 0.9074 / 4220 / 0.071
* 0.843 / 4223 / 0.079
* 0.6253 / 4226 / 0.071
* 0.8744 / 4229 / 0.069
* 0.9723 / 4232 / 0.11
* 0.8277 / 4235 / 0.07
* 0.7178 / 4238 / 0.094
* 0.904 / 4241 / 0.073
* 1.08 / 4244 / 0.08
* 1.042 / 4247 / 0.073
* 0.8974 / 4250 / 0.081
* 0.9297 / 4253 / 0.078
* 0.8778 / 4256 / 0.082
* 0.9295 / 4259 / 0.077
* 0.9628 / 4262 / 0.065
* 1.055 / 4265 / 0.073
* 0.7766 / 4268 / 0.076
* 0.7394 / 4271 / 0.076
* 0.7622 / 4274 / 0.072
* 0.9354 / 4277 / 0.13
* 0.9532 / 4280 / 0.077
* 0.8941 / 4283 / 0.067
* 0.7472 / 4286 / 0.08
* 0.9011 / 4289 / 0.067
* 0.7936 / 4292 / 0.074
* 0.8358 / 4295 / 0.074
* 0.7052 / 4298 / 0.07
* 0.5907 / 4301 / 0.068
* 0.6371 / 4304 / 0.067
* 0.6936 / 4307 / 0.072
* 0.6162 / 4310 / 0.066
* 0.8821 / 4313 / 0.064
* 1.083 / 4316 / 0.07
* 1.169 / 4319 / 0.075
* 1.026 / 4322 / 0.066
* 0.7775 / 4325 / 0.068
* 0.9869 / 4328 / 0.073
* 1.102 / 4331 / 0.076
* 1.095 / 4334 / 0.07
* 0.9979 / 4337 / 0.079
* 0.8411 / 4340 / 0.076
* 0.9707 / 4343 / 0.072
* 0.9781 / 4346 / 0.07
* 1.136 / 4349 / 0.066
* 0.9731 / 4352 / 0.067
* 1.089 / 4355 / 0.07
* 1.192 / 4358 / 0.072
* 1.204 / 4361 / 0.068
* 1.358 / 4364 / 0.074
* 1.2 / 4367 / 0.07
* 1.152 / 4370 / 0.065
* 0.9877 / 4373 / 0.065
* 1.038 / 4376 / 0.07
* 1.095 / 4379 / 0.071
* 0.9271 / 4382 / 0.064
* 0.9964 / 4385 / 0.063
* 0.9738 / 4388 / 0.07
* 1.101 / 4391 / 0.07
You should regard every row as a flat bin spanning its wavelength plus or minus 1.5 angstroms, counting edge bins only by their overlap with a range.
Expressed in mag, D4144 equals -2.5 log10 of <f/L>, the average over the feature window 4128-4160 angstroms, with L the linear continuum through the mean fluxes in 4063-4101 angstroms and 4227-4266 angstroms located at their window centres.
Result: 0.06 mag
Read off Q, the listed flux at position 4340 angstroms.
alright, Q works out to 0.8411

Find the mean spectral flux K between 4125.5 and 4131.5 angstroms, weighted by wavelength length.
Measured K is 0.861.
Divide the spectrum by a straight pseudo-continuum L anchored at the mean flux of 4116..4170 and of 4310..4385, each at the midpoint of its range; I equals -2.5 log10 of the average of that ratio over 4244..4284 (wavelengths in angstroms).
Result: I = 0.06 mag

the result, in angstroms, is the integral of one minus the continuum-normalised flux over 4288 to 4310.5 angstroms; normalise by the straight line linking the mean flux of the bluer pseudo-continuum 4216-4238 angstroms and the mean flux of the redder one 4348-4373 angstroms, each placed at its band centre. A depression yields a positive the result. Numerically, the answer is 6.3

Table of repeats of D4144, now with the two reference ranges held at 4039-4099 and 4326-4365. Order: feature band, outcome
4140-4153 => 0.11 mag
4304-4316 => 0.33 mag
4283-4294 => 0.22 mag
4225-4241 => 0.18 mag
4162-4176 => 0.12 mag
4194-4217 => 0.07 mag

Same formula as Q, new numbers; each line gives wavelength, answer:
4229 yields 0.8744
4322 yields 1.026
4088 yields 1.029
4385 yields 0.9964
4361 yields 1.204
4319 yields 1.169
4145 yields 0.7798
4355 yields 1.089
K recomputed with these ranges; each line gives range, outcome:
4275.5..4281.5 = 0.944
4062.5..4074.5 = 0.786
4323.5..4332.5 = 0.955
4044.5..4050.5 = 0.745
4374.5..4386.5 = 1.01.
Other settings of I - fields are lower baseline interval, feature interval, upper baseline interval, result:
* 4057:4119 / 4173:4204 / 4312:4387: 0.10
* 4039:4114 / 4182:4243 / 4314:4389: 0.09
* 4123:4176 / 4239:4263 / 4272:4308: -0.18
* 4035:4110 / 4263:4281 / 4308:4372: 0.13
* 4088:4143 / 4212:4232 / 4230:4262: 0.09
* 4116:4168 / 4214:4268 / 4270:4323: -0.07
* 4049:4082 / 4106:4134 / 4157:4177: -0.09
